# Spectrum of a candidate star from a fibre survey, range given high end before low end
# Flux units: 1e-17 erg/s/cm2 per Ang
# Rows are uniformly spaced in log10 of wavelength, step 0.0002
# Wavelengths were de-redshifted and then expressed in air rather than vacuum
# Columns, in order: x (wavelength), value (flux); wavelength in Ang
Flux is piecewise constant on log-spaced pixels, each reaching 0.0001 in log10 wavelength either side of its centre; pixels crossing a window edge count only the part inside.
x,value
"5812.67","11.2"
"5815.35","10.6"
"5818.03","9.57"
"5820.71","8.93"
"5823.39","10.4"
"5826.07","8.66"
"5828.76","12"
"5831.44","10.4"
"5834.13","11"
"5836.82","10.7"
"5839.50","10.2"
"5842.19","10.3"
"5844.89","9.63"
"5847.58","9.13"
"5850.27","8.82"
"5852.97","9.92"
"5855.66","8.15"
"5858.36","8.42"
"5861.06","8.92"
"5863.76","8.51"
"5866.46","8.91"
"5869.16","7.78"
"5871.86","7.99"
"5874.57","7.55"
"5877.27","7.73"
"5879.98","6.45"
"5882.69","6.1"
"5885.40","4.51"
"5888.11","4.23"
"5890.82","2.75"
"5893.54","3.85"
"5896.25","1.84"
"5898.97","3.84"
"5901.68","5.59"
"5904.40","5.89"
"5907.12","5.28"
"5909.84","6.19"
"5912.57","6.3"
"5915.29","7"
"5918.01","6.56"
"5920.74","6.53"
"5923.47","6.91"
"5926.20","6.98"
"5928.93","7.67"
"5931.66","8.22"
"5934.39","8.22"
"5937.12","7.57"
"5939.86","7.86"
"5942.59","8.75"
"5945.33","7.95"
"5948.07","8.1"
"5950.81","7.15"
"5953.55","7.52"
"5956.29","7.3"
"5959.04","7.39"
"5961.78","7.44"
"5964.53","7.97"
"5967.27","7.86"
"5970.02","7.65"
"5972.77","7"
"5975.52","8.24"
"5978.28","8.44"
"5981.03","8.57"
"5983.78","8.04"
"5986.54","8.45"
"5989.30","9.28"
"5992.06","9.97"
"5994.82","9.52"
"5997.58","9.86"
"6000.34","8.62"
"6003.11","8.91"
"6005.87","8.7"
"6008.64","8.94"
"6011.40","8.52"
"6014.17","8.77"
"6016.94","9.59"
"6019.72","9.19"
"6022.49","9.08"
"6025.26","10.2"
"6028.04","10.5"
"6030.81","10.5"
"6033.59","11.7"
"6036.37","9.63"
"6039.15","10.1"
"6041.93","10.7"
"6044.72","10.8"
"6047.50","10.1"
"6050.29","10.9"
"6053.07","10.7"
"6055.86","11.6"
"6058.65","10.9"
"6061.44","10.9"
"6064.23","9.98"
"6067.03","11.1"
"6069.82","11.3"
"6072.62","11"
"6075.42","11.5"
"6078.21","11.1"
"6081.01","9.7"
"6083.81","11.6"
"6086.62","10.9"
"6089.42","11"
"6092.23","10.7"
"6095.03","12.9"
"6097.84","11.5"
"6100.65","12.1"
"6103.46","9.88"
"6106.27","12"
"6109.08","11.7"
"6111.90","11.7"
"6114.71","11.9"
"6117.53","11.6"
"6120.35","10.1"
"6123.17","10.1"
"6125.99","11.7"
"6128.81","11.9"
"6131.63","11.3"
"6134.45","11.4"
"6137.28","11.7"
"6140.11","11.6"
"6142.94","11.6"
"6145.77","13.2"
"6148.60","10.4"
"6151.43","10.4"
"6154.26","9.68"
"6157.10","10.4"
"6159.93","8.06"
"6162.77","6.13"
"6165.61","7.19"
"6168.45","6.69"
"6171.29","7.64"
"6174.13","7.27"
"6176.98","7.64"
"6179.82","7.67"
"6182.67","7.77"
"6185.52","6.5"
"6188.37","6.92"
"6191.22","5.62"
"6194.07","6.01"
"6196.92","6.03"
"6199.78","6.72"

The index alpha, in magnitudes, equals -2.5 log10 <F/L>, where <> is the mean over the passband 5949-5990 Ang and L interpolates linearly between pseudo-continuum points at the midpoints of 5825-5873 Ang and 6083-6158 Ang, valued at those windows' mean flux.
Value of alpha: 0.29 mag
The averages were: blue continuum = 9.42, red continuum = 11.3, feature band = 7.87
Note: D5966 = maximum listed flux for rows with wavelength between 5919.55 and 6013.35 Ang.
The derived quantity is 9.97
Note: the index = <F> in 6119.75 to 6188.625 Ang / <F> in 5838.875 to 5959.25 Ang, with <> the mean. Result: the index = 1.32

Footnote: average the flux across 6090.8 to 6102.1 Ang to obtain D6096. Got 11.8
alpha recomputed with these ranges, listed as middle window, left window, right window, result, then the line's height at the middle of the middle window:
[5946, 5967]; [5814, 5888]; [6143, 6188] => 0.15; 8.73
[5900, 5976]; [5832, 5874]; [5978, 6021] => 0.25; 9.07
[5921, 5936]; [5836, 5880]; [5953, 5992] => 0.11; 8.32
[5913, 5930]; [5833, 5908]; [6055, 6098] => 0.19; 8.22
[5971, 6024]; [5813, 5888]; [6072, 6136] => 0.17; 10.3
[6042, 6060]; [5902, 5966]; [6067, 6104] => -0.05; 10.3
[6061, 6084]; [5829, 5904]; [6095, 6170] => -0.10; 9.95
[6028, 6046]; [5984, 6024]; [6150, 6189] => -0.19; 8.83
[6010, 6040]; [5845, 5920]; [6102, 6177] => -0.14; 8.63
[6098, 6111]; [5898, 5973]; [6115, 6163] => -0.13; 10.2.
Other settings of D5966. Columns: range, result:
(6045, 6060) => 11.6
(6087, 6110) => 12.9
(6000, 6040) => 11.7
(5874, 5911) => 7.73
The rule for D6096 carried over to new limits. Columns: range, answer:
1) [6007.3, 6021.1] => 9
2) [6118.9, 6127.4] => 10.6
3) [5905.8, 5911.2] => 5.74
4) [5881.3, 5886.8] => 5.3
